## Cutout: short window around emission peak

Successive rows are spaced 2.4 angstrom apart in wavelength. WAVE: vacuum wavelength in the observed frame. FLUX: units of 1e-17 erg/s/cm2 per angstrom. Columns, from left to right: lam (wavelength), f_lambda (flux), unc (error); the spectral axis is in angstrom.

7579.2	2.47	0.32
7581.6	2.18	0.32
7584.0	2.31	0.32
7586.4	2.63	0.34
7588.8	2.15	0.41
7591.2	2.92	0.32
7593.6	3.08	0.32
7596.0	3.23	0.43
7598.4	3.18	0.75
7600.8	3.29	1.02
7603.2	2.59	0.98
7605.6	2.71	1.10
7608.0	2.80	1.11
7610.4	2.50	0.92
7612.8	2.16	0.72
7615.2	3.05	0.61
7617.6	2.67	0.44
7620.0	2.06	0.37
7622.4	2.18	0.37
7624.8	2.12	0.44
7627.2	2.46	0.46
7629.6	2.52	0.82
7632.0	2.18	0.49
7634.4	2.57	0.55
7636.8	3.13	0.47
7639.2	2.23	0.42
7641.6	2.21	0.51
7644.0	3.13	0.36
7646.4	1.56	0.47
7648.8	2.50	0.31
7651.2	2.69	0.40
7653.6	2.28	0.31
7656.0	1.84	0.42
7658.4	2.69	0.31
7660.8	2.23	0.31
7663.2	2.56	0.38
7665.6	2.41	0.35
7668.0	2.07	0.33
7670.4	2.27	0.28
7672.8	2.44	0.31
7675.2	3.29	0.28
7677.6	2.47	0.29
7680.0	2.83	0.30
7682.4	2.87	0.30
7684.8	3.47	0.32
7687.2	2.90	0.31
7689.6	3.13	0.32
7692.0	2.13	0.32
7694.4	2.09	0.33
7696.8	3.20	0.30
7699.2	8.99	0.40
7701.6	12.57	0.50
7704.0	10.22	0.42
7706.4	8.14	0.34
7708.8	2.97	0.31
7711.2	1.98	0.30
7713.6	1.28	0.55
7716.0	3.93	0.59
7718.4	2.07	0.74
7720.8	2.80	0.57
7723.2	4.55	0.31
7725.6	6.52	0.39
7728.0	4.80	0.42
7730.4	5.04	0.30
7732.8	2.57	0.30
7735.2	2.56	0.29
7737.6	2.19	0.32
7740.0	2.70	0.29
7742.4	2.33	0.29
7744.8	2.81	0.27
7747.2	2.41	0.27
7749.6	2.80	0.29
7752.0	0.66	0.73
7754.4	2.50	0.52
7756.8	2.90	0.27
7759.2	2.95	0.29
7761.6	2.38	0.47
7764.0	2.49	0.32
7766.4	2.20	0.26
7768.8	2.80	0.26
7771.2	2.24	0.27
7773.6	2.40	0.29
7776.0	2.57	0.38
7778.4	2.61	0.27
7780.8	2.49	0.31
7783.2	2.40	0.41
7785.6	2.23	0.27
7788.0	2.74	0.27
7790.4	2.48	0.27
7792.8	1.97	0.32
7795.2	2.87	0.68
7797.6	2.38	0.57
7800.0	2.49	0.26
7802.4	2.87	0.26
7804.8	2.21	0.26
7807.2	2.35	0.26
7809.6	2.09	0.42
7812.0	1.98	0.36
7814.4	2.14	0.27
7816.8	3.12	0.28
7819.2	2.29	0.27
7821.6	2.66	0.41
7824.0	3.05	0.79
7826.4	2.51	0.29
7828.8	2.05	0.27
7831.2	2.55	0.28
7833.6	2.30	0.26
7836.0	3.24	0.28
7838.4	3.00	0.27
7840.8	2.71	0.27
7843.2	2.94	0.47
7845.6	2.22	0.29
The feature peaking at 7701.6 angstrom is H-alpha 6563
